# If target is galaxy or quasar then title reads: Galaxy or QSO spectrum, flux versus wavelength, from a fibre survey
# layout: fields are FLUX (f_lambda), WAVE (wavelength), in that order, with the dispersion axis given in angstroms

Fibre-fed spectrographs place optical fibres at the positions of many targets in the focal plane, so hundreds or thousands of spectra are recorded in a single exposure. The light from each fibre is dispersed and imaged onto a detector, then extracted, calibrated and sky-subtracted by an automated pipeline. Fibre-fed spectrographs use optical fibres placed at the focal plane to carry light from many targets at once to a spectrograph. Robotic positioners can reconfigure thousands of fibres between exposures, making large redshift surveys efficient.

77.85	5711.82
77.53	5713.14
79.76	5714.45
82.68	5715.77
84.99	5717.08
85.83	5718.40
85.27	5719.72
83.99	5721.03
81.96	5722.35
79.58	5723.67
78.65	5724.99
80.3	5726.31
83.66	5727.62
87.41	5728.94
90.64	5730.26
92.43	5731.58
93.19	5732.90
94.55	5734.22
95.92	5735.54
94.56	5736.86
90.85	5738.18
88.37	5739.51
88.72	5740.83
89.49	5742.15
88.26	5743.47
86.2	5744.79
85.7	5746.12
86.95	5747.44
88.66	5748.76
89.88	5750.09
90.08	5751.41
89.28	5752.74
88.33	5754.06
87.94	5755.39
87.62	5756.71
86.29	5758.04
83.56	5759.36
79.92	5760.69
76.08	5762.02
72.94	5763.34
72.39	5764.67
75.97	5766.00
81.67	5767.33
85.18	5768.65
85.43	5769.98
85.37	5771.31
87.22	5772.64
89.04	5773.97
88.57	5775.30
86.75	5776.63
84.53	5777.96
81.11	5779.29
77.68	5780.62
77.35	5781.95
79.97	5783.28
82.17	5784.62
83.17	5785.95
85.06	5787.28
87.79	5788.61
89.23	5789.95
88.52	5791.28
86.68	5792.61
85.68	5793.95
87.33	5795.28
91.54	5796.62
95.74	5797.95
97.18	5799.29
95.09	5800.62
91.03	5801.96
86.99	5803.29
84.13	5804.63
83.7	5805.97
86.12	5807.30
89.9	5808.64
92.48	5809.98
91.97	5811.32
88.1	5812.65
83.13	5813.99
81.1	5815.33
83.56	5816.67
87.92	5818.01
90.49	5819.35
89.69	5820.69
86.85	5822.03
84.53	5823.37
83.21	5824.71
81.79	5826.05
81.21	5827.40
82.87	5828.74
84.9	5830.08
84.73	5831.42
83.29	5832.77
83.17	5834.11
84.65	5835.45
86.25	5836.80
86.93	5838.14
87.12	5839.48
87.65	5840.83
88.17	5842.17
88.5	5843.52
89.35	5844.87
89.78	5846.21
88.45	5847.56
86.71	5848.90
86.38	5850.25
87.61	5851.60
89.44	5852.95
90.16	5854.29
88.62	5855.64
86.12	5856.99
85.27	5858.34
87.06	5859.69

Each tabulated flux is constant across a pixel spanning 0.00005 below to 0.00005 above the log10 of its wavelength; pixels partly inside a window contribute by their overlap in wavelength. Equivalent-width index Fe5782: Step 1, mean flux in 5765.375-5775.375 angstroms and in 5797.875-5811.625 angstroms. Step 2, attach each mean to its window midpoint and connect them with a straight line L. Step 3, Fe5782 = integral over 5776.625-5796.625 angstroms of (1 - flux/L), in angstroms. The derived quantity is 0.7 angstroms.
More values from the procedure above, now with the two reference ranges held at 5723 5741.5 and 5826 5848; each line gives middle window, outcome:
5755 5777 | 1.2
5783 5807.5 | -0.3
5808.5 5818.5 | -0.1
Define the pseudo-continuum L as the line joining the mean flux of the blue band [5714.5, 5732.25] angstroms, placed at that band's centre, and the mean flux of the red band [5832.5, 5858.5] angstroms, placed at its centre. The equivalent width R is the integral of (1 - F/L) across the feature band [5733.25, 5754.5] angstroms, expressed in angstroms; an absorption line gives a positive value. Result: -1.3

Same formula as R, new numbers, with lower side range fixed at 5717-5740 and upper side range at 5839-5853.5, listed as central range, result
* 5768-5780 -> 0.2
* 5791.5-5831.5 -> 0.2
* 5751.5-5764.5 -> 0.6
